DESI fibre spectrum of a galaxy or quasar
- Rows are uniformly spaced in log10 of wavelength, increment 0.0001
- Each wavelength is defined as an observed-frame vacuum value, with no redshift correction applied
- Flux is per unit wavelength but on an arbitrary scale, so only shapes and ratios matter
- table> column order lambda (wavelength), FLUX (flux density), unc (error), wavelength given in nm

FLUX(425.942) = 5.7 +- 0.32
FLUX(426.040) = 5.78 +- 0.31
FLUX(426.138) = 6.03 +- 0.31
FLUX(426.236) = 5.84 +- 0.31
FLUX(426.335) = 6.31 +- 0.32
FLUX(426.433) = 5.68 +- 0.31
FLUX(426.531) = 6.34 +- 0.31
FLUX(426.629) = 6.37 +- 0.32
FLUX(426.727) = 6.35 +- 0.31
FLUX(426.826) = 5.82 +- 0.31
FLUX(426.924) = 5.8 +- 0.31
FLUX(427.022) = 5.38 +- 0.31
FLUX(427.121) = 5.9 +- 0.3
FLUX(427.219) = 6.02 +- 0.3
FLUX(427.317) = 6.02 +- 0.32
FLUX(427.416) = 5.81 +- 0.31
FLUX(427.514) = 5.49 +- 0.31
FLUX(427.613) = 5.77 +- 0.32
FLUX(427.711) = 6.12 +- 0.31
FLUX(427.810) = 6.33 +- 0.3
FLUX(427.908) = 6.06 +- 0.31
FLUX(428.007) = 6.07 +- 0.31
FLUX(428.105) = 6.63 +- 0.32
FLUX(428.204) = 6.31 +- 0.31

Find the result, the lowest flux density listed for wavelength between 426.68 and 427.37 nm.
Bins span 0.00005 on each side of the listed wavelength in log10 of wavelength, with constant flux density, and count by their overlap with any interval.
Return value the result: 5.38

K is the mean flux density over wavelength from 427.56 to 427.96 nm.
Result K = 6.06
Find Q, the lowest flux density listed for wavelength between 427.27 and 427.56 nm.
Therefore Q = 5.49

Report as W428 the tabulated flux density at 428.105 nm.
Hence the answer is 6.63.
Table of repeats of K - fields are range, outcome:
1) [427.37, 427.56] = 5.66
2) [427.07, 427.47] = 5.93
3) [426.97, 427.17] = 5.64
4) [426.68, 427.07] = 5.83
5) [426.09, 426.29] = 5.92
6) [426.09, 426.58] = 6.04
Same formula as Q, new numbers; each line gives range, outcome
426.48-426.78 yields 6.34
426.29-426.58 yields 5.68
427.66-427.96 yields 6.06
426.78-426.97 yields 5.8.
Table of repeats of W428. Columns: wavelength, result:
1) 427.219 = 6.02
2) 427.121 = 5.9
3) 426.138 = 6.03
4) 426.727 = 6.35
